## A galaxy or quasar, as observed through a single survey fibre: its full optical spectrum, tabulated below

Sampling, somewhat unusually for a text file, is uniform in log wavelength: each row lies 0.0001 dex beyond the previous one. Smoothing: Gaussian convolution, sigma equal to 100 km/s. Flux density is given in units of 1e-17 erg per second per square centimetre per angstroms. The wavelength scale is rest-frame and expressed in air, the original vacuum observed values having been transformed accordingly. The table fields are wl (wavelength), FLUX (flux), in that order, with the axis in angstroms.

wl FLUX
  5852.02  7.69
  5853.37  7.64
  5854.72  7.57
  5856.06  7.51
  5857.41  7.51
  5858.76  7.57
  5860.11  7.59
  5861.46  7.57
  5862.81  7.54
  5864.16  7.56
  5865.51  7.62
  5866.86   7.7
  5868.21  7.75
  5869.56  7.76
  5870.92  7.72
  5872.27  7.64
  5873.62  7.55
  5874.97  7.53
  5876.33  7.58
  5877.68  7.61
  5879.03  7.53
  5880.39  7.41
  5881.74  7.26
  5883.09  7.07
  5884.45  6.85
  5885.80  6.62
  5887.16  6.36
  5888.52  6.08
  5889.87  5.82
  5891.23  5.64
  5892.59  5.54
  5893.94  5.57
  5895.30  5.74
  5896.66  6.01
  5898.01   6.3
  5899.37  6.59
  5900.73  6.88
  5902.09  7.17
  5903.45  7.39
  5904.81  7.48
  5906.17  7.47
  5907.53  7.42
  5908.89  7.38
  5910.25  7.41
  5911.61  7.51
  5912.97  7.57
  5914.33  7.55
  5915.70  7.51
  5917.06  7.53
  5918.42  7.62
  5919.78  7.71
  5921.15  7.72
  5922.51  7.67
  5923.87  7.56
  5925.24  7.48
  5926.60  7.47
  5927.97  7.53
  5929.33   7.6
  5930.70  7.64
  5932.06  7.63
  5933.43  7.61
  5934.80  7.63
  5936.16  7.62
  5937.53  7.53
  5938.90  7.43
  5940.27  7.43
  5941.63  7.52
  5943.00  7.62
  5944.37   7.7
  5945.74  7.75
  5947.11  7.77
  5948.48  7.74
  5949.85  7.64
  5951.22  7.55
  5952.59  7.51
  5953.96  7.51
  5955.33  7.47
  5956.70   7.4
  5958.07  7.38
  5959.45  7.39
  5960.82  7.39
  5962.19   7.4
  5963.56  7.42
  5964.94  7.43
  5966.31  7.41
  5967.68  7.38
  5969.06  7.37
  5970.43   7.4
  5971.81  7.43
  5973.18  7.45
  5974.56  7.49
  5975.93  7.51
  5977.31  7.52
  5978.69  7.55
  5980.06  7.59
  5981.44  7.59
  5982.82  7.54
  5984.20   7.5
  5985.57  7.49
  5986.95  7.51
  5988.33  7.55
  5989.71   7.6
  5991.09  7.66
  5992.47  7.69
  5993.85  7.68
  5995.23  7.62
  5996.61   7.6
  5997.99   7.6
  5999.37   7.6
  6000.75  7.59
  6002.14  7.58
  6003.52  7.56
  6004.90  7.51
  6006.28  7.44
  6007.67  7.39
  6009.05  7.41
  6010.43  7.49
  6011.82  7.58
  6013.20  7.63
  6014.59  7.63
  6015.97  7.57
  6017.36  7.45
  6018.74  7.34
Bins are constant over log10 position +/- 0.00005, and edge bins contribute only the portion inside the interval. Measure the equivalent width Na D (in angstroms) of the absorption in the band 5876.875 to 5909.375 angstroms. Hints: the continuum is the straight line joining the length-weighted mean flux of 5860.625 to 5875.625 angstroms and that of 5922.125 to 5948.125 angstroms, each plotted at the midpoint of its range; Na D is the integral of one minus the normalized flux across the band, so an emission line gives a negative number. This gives 3.8 angstroms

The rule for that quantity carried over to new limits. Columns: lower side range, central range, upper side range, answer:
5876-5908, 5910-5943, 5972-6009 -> -2.64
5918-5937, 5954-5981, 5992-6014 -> 0.49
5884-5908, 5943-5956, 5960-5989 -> -0.85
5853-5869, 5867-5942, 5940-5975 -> 3.44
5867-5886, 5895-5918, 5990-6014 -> 1.03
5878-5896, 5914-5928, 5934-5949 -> -0.80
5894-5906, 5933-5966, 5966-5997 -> -1.58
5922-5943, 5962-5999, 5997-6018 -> 0.11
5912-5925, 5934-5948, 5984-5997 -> -0.01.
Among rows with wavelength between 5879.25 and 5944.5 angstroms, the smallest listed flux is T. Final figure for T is 5.54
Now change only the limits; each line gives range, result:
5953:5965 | 7.38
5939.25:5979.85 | 7.37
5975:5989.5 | 7.49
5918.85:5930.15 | 7.47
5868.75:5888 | 6.36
